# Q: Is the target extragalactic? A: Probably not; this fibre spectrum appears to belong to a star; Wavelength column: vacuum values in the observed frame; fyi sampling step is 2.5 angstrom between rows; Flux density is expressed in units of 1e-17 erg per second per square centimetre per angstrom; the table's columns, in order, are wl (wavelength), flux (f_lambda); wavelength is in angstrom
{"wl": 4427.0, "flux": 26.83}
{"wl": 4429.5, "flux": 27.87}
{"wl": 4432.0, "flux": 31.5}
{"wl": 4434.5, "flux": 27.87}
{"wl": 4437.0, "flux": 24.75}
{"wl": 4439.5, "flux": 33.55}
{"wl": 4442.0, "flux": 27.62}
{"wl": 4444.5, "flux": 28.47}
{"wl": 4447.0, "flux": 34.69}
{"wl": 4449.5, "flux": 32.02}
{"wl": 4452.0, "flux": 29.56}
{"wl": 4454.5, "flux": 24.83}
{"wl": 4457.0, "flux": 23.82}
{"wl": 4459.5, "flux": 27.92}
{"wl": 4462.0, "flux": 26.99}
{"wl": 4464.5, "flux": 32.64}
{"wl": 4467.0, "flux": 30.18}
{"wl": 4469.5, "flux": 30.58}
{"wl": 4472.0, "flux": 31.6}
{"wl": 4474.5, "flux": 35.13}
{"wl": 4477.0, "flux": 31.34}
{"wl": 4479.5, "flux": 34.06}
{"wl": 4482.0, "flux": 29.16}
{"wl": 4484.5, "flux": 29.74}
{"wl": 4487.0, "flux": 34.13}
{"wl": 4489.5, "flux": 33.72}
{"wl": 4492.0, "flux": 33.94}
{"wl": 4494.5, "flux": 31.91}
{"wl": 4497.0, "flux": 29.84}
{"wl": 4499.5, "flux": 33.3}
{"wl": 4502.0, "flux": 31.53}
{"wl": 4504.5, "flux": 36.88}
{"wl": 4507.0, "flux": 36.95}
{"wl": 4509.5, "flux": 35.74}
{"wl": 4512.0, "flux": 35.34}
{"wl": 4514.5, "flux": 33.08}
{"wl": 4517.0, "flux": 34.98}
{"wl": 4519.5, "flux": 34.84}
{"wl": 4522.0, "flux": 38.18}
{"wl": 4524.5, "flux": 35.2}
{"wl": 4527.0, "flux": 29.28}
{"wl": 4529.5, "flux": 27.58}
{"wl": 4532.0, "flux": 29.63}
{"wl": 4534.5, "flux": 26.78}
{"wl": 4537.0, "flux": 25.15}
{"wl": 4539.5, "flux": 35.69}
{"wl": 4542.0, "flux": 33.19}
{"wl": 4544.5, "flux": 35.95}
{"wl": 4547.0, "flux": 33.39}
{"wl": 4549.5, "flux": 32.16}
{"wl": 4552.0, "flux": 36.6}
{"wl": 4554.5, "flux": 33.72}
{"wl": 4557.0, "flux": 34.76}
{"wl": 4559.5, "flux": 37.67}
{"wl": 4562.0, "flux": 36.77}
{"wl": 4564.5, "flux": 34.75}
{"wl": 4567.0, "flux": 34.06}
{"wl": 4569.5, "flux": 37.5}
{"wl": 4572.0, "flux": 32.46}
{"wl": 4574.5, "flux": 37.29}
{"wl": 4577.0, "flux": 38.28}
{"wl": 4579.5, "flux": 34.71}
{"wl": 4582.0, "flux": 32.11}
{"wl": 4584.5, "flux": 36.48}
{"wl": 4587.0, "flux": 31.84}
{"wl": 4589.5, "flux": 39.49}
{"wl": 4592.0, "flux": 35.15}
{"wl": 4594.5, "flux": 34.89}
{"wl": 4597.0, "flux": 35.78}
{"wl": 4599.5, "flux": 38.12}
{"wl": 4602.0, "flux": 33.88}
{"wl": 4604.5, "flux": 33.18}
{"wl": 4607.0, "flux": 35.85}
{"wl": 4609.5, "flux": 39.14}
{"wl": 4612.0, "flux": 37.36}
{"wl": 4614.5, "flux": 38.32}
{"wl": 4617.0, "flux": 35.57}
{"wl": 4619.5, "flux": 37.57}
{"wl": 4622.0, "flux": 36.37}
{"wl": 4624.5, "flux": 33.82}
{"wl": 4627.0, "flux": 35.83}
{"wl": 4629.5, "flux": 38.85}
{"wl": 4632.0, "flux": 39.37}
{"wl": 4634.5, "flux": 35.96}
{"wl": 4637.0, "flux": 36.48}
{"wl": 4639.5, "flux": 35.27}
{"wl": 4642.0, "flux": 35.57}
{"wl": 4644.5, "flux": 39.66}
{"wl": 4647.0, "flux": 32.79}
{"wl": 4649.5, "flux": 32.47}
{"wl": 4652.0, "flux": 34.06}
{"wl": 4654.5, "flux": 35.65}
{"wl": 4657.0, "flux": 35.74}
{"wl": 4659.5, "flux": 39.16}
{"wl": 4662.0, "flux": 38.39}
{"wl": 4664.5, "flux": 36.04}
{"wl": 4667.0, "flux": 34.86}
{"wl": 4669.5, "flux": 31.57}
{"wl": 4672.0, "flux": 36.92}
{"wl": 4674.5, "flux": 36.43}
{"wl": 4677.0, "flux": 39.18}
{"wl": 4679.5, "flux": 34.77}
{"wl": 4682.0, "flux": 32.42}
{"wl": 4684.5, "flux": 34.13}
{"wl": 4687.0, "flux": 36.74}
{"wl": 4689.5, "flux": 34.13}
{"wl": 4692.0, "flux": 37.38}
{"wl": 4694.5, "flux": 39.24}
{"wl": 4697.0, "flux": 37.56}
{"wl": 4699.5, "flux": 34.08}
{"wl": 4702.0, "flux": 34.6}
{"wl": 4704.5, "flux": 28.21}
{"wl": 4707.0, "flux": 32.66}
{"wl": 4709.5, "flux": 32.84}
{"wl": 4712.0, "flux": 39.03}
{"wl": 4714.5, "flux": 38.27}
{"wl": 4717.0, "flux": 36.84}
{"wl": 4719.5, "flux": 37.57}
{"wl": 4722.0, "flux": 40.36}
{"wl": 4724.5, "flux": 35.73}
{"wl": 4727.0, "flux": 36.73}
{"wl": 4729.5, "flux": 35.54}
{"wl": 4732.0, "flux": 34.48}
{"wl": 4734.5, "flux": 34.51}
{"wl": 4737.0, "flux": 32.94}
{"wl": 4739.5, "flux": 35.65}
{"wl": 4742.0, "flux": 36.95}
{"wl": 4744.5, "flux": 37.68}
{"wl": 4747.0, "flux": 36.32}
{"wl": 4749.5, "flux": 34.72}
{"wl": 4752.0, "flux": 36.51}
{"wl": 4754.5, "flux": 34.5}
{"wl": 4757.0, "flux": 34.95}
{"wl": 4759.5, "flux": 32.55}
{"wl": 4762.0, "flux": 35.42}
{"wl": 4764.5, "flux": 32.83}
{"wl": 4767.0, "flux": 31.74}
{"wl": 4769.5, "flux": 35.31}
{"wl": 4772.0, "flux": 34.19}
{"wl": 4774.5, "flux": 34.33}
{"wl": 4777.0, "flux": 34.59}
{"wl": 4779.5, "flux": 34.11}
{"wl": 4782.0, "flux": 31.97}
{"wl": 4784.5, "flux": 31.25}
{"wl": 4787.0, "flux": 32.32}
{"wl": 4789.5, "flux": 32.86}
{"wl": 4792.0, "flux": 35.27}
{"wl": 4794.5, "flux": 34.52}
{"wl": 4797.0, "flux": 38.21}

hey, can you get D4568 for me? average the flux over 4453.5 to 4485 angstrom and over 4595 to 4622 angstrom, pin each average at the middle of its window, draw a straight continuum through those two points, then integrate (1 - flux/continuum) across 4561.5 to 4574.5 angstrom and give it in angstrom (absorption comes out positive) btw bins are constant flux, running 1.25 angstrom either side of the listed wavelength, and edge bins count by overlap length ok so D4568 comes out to -0.3 angstrom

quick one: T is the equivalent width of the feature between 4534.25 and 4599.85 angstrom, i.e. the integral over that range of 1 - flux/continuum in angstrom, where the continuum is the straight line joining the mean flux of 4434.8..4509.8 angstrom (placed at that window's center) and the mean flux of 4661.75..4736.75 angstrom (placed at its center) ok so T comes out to -3.3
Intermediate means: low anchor 31.1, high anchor 35.6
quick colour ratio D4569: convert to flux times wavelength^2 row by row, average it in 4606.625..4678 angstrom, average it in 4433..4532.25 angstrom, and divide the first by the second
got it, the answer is 1.23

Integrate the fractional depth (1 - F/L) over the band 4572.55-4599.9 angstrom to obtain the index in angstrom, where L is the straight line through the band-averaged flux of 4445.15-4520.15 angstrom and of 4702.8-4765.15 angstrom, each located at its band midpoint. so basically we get -1.9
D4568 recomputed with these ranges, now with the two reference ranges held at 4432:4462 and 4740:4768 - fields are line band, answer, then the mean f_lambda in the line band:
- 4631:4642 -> -1.4 angstrom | 36.6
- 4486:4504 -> -1.9 angstrom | 32.8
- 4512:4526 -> -2.3 angstrom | 35.2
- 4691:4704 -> -0.9 angstrom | 36.1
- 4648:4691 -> -2.9 angstrom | 35.4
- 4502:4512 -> -1.9 angstrom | 35.8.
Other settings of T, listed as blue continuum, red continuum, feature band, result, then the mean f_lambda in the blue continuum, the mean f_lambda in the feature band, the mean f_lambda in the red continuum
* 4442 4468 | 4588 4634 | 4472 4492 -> -1.4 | 29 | 32.5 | 36.5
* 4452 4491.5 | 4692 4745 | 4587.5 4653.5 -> -4.9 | 30.4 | 36.1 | 35.8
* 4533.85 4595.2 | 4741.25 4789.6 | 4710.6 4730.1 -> -1.8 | 34.5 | 37.5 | 34.3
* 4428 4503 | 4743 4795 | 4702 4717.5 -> -0.5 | 30.5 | 34.5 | 34.2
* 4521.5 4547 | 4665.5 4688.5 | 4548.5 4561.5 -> -1.2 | 31.6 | 35.1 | 35.2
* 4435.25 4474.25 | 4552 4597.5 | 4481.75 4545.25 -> -0.9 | 29.4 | 32.8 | 35.5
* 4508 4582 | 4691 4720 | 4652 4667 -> -0.6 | 33.9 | 36.6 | 35.6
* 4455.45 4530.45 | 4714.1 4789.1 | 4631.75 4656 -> -1.2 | 32.3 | 35.6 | 35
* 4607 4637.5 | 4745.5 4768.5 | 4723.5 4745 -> -0.4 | 37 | 35.5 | 34.4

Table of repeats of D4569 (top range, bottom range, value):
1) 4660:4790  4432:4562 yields 1.21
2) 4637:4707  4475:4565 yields 1.14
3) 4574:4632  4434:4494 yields 1.26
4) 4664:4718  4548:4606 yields 1.05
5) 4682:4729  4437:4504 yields 1.29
